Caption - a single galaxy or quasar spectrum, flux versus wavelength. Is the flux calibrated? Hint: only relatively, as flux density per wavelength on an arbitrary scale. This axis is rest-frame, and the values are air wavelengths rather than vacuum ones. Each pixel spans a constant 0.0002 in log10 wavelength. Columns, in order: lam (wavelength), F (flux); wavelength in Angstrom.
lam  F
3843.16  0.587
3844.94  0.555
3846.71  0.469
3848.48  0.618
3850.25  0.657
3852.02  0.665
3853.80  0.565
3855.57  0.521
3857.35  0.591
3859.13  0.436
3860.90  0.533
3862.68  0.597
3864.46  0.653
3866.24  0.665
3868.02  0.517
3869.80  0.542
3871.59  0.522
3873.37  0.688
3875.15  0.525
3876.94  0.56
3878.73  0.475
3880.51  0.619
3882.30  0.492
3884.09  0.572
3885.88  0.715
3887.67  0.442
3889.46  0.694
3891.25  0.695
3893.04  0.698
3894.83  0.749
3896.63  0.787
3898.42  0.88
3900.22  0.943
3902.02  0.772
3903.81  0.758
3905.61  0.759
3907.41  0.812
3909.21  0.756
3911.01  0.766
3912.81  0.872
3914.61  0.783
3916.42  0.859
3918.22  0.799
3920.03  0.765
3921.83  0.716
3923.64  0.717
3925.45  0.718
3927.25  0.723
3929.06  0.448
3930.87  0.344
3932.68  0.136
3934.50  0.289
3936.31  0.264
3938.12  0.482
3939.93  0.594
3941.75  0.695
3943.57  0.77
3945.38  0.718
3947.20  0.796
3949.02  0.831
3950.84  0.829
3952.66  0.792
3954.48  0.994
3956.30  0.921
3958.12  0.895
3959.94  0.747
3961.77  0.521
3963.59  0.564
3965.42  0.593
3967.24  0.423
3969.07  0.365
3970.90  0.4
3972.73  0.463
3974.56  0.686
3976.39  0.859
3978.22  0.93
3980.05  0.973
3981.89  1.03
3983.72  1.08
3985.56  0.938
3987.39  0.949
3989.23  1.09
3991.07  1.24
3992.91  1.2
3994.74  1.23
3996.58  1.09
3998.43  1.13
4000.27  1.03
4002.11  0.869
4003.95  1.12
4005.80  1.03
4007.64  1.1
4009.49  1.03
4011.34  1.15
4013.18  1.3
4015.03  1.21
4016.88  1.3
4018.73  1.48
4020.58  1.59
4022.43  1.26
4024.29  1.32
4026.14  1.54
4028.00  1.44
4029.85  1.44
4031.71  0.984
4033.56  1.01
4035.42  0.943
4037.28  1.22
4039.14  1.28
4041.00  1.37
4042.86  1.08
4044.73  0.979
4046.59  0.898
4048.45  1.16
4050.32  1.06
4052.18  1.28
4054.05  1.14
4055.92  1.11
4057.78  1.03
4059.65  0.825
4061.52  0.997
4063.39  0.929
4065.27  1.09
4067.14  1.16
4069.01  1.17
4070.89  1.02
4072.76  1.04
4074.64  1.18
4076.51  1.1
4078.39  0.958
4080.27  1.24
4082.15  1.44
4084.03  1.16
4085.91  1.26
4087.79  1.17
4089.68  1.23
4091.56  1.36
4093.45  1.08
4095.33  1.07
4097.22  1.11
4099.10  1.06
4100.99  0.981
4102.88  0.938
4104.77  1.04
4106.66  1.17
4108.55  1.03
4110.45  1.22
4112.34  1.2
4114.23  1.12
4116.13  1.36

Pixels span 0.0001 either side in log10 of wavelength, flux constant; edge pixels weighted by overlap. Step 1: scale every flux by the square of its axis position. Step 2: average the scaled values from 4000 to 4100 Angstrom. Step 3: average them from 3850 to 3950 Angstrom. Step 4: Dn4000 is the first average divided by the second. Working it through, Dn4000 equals 1.94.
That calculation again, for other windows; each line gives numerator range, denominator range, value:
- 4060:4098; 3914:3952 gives 1.93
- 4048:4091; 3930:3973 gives 1.97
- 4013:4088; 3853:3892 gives 2.24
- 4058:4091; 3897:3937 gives 1.78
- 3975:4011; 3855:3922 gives 1.64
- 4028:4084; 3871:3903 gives 1.84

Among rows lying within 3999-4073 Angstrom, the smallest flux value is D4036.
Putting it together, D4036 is 0.825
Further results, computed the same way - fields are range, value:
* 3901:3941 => 0.136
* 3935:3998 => 0.264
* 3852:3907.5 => 0.436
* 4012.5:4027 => 1.21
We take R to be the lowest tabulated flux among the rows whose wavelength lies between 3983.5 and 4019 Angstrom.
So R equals 0.869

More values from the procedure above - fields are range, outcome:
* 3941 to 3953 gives 0.695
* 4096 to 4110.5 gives 0.938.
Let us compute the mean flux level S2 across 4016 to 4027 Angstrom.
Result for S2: 1.41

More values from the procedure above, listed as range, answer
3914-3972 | 0.639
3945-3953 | 0.798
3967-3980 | 0.624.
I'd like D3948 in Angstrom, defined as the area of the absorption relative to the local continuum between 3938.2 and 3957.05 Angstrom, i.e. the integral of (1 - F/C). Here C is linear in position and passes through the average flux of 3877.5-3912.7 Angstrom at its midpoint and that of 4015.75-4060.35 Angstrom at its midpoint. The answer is 2.3 Angstrom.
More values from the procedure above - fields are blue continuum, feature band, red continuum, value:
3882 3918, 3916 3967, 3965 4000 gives 10.0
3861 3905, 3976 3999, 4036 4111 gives -4.0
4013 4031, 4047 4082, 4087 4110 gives 4.0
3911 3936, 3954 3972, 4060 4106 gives 2.6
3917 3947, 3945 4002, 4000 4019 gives 2.0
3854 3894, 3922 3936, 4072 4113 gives 4.5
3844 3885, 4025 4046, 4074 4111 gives -4.4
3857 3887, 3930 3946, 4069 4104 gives 5.9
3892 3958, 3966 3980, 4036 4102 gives 3.9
